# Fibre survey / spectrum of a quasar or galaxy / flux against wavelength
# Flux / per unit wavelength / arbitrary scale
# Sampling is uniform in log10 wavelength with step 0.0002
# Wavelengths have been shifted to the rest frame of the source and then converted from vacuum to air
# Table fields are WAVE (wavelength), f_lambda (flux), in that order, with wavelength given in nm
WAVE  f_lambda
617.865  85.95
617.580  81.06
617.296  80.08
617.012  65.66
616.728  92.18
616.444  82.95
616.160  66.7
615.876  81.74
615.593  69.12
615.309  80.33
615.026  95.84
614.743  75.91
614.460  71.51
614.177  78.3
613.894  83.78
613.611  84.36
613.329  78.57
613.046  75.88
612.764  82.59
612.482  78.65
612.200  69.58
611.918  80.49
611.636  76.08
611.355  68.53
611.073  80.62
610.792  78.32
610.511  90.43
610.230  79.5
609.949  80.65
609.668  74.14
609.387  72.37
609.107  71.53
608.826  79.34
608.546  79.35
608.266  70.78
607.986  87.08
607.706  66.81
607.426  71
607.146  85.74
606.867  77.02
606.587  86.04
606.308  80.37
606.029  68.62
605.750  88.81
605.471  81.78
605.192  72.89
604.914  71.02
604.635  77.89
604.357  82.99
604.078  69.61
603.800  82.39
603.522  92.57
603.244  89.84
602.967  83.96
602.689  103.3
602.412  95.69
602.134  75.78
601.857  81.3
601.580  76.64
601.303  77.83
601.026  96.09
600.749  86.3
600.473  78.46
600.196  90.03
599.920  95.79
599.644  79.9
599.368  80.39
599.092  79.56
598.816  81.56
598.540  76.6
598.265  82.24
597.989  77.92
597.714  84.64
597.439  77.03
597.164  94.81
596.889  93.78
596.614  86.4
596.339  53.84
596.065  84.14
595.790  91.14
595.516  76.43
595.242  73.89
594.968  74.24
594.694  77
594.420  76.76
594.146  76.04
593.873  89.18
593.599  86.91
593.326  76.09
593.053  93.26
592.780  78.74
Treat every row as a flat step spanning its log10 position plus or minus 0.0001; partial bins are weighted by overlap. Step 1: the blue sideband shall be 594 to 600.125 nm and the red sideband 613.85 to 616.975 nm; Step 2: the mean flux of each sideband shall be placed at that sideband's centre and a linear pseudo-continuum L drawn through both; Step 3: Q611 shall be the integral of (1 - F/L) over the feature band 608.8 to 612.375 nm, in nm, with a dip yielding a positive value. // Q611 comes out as 0.12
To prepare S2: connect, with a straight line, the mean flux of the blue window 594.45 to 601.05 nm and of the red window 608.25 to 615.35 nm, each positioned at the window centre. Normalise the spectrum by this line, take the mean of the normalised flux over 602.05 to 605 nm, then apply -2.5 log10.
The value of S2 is -0.05 mag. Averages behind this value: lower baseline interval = 81.9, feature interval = 84.5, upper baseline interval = 78.5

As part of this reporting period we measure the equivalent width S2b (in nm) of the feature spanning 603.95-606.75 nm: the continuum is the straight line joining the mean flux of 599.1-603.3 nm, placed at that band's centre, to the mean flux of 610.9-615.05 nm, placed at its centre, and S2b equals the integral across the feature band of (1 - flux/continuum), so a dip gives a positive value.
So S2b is 0.17 nm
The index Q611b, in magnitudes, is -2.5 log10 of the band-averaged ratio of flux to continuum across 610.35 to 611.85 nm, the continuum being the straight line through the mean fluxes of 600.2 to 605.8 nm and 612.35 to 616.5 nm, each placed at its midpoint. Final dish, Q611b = 0.02 mag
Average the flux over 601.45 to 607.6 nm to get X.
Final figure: 81.5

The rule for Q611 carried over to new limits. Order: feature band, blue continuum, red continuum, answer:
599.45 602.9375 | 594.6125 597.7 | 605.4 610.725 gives -0.29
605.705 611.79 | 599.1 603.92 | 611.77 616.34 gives 0.29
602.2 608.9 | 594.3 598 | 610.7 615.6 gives -0.14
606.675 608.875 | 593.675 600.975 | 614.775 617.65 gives 0.09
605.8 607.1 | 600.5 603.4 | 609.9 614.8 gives 0.06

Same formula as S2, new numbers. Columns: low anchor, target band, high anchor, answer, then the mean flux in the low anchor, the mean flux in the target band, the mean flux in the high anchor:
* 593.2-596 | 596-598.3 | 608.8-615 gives -0.03 mag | 79.9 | 81.5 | 78.1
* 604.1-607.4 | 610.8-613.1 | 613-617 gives 0.03 mag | 78.7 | 76.7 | 79.4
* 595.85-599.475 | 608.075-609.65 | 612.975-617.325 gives 0.07 mag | 81.2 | 75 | 78.9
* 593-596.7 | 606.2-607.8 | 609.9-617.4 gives 0.01 mag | 79.3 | 78.1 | 78.8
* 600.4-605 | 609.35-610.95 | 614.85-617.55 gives 0.02 mag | 83.8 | 79.7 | 79.4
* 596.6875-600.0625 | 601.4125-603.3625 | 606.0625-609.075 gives -0.07 mag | 83.8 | 86.5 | 77.8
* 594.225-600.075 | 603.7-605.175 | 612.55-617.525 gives 0.05 mag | 80.8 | 76.3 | 79.2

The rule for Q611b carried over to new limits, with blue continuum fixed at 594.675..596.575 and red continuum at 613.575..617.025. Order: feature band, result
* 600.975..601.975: -0.063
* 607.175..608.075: 0.037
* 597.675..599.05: -0.048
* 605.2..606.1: -0.023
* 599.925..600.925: -0.129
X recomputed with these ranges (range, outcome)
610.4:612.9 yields 78.2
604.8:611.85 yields 77.6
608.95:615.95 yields 78.3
